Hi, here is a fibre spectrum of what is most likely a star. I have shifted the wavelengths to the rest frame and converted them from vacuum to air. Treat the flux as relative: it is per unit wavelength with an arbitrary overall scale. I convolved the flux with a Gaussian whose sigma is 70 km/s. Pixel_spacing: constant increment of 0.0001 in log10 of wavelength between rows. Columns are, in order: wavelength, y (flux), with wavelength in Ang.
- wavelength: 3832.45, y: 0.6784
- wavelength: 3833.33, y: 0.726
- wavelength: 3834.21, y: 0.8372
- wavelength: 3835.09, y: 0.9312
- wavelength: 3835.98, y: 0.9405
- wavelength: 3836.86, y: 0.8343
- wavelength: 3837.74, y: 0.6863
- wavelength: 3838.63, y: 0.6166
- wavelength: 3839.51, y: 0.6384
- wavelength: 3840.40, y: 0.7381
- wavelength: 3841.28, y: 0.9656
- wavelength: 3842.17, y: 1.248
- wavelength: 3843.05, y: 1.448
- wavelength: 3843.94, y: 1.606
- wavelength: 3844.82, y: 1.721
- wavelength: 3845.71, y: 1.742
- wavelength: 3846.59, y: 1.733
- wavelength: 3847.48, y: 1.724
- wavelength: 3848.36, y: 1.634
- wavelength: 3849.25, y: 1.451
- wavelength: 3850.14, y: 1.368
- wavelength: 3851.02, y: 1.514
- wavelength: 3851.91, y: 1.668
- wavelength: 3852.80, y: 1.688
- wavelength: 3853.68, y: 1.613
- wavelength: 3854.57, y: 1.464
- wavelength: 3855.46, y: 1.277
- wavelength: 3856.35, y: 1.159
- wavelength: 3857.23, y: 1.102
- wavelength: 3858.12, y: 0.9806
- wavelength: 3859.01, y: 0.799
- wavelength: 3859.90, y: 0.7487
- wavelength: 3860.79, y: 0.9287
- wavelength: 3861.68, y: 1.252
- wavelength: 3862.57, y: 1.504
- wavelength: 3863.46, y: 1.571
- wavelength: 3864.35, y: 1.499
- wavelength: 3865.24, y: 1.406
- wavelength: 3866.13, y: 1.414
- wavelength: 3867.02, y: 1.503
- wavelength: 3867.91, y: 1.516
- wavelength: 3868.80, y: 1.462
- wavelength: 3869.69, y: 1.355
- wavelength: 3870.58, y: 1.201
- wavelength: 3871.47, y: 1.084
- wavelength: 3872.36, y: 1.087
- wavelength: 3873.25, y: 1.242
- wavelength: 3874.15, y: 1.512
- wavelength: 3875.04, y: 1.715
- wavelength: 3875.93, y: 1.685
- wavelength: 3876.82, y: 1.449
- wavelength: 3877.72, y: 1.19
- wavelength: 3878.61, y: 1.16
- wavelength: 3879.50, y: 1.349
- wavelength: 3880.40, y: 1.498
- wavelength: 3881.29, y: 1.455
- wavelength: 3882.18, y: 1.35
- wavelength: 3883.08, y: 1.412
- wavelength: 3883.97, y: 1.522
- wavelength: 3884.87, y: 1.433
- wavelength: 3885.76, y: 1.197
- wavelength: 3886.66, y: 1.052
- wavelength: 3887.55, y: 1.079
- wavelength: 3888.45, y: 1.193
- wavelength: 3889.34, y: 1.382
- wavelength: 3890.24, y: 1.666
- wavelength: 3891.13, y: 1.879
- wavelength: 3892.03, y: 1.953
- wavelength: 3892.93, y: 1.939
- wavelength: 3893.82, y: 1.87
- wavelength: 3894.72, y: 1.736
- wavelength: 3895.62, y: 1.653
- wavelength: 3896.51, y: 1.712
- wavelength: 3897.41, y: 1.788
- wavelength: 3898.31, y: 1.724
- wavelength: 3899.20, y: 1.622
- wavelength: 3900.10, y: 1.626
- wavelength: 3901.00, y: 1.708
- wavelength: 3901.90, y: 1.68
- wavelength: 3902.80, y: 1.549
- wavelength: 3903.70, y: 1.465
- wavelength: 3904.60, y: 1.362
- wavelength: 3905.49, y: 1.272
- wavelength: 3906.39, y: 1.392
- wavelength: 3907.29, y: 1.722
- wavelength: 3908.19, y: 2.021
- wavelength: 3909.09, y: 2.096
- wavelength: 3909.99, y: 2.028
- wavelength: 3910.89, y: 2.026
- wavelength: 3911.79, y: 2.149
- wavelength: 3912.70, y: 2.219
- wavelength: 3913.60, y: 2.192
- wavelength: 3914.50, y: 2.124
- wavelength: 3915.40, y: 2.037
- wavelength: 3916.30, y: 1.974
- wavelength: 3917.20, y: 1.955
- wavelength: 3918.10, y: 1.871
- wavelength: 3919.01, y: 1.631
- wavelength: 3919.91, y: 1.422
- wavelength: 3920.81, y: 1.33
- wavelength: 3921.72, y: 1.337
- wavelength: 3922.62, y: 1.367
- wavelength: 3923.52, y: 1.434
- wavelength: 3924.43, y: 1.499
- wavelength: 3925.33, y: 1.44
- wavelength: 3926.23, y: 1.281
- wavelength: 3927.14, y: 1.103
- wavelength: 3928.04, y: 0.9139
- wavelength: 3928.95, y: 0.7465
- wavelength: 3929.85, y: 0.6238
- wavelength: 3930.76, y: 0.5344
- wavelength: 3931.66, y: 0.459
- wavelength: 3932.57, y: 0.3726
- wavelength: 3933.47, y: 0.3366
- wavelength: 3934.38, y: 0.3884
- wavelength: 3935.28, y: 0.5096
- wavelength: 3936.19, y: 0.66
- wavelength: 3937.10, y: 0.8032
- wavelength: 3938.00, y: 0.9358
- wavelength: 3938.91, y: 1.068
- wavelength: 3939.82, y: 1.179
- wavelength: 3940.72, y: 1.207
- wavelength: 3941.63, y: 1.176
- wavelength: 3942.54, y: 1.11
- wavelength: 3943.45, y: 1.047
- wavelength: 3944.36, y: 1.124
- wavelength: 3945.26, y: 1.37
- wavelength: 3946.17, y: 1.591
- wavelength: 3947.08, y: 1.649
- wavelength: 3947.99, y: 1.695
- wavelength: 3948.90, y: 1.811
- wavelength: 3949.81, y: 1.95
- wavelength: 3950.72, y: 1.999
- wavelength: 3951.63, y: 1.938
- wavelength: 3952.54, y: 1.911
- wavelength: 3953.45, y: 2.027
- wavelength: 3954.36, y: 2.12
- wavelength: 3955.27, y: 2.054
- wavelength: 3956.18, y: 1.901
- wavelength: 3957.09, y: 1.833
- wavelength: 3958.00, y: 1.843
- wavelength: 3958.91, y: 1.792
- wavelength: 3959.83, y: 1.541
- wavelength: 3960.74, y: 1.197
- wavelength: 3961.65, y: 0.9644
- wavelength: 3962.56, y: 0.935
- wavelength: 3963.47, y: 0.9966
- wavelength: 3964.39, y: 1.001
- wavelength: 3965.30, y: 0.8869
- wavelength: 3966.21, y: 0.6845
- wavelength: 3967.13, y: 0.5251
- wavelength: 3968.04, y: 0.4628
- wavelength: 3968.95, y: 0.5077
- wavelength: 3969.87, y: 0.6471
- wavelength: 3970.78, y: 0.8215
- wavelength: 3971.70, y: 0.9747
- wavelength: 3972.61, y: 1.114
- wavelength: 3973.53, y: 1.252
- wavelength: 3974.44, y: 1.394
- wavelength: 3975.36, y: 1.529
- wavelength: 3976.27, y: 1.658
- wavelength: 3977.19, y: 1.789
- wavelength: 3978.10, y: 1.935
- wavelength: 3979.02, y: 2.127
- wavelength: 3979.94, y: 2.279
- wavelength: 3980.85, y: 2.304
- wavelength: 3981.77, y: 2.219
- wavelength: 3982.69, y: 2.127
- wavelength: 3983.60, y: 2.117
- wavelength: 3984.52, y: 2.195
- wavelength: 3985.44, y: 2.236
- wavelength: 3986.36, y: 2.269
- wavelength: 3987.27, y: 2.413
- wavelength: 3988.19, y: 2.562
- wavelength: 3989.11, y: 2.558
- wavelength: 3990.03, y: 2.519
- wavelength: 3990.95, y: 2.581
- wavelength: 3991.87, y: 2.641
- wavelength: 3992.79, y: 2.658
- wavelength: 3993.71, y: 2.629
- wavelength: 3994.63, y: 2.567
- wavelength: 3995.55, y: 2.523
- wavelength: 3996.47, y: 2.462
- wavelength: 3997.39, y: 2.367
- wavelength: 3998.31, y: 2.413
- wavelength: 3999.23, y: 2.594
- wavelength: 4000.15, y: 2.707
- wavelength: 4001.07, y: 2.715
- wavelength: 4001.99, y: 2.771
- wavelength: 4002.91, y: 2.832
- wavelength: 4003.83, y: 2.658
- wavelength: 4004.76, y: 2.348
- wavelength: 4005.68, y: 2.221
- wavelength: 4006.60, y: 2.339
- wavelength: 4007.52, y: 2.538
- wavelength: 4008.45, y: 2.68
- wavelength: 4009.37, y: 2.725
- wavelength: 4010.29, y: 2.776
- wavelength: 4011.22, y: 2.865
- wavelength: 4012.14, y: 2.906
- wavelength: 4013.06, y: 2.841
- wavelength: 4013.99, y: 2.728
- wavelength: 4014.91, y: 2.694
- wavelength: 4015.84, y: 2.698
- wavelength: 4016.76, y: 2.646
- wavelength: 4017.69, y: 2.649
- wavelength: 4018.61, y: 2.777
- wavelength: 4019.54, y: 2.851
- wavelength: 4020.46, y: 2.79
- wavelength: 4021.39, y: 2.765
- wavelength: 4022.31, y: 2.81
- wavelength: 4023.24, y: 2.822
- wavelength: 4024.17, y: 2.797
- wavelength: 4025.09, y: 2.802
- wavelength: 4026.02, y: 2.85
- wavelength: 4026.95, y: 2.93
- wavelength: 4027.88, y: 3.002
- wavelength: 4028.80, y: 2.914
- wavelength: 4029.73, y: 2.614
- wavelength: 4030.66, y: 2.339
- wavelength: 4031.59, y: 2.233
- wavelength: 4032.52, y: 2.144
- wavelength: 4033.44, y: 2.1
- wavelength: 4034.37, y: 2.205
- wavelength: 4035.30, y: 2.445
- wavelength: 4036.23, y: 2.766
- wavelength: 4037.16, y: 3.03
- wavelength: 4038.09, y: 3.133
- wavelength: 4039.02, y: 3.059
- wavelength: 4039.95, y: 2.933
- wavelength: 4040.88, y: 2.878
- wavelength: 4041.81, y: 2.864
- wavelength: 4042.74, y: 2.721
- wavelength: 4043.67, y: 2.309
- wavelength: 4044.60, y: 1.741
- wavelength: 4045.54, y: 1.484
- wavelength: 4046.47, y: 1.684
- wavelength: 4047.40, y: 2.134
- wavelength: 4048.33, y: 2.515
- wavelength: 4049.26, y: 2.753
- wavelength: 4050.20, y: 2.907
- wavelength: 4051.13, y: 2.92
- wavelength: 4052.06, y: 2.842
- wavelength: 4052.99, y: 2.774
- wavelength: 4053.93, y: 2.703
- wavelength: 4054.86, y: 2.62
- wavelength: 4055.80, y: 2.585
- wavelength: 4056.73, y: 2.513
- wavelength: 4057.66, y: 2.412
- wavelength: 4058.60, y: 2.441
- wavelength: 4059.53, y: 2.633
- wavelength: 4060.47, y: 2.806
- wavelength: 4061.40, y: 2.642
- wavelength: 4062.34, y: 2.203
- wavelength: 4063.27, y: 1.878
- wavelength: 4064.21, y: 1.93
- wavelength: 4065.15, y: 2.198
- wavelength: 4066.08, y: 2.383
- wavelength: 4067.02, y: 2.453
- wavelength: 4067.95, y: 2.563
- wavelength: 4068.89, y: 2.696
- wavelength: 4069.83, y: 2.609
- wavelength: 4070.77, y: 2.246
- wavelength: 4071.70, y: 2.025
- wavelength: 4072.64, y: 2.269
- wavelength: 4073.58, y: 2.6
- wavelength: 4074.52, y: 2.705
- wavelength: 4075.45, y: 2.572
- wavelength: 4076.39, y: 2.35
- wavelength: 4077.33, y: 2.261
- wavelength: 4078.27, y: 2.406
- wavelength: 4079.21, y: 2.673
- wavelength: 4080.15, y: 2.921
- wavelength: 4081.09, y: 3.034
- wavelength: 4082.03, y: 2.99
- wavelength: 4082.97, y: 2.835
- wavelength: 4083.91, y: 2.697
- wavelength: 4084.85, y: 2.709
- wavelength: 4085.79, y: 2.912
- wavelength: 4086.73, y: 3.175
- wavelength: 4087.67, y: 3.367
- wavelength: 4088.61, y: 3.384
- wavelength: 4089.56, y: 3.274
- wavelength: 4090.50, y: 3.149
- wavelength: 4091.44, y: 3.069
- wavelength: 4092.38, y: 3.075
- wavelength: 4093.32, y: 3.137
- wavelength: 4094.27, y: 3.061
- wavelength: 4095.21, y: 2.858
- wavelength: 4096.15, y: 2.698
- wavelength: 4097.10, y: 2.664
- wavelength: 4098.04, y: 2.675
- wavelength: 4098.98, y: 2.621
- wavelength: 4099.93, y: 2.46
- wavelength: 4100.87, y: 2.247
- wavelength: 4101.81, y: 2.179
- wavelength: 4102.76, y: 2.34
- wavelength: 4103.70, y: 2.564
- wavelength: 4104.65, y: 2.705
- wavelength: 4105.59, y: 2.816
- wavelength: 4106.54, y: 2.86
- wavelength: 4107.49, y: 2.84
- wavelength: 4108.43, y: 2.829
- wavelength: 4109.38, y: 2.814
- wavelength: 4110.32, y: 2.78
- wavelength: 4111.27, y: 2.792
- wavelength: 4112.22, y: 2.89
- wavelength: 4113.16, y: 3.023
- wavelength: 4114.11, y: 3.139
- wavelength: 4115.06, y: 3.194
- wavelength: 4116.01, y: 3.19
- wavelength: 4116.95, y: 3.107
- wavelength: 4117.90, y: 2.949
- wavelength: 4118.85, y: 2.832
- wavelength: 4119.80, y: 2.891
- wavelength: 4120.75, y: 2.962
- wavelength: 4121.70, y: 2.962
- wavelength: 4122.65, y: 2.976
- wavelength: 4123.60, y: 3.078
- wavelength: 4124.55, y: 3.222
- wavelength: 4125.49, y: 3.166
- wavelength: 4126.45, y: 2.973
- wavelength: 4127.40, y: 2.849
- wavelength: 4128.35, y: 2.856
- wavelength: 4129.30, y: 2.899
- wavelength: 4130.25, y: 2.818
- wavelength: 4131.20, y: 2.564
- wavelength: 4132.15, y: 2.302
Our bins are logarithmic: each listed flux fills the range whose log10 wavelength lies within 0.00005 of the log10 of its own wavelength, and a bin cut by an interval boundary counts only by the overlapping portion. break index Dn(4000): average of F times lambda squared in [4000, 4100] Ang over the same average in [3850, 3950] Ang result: 2.0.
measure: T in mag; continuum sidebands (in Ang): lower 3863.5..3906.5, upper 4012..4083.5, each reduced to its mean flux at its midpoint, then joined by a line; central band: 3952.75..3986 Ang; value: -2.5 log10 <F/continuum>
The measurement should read 0.34 mag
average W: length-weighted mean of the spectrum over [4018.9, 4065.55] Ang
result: 2.57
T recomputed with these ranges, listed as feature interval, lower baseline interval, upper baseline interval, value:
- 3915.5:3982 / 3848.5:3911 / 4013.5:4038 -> 0.47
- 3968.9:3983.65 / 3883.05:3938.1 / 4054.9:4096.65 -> 0.22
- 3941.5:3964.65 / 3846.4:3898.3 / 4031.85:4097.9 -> 0.22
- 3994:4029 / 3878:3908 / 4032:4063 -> -0.17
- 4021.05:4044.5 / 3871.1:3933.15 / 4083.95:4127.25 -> -0.12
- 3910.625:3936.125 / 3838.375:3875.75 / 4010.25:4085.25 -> 0.31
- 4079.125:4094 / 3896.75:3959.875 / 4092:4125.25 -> -0.14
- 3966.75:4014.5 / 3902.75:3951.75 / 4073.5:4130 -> -0.12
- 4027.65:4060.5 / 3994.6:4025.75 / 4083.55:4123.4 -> 0.08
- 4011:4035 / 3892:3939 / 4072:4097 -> -0.15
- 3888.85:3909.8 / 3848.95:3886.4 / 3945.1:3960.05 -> -0.11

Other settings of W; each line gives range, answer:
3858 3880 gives 1.31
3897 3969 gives 1.4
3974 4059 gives 2.52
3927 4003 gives 1.61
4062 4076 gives 2.36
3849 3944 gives 1.39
